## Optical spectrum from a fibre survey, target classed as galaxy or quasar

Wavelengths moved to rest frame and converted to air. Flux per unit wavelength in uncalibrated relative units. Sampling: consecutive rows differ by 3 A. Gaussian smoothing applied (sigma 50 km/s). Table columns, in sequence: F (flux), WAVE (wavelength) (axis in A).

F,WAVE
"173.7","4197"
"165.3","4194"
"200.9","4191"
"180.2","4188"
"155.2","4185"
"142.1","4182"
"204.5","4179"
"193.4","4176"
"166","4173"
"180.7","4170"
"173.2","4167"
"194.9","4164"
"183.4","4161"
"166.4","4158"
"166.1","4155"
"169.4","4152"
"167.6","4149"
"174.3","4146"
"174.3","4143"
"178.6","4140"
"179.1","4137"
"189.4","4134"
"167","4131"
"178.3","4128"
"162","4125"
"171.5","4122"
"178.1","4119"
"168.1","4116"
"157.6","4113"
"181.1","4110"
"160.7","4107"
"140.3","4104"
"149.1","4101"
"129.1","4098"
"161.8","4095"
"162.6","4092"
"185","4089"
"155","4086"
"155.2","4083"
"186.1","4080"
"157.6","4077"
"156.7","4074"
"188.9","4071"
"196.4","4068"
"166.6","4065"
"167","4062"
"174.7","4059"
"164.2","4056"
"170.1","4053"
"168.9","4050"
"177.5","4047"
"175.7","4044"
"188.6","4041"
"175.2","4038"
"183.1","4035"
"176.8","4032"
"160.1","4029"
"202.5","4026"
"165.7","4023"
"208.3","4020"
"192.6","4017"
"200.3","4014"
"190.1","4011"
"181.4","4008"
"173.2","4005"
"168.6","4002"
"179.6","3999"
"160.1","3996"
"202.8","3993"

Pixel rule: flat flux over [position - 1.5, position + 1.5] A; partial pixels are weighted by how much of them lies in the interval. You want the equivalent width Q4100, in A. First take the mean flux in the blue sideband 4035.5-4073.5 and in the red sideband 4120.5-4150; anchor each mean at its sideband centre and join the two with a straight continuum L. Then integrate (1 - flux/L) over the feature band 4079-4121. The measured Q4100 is 3.1 A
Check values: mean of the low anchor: 176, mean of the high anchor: 174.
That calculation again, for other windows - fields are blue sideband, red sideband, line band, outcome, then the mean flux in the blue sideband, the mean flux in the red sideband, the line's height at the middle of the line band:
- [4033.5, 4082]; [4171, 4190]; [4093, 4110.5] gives 2.2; 175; 174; 175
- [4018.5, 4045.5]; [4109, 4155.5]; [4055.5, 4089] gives 1.4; 182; 173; 178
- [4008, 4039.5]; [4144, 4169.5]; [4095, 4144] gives 3.1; 185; 175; 178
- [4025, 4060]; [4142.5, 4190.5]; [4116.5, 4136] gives 0.1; 176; 175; 175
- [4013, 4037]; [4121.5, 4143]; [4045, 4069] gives 1.3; 186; 175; 183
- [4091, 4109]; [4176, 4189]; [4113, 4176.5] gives -4.6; 151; 173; 163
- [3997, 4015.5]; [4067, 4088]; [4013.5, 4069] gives -0.9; 182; 171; 176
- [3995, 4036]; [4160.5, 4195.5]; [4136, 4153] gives 0.5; 182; 178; 179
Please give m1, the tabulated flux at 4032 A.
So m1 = 176.8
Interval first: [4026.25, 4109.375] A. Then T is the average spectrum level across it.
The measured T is 169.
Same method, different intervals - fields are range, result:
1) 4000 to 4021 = 187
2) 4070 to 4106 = 160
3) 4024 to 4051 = 179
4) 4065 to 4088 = 171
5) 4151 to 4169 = 176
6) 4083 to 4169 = 169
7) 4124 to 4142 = 176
